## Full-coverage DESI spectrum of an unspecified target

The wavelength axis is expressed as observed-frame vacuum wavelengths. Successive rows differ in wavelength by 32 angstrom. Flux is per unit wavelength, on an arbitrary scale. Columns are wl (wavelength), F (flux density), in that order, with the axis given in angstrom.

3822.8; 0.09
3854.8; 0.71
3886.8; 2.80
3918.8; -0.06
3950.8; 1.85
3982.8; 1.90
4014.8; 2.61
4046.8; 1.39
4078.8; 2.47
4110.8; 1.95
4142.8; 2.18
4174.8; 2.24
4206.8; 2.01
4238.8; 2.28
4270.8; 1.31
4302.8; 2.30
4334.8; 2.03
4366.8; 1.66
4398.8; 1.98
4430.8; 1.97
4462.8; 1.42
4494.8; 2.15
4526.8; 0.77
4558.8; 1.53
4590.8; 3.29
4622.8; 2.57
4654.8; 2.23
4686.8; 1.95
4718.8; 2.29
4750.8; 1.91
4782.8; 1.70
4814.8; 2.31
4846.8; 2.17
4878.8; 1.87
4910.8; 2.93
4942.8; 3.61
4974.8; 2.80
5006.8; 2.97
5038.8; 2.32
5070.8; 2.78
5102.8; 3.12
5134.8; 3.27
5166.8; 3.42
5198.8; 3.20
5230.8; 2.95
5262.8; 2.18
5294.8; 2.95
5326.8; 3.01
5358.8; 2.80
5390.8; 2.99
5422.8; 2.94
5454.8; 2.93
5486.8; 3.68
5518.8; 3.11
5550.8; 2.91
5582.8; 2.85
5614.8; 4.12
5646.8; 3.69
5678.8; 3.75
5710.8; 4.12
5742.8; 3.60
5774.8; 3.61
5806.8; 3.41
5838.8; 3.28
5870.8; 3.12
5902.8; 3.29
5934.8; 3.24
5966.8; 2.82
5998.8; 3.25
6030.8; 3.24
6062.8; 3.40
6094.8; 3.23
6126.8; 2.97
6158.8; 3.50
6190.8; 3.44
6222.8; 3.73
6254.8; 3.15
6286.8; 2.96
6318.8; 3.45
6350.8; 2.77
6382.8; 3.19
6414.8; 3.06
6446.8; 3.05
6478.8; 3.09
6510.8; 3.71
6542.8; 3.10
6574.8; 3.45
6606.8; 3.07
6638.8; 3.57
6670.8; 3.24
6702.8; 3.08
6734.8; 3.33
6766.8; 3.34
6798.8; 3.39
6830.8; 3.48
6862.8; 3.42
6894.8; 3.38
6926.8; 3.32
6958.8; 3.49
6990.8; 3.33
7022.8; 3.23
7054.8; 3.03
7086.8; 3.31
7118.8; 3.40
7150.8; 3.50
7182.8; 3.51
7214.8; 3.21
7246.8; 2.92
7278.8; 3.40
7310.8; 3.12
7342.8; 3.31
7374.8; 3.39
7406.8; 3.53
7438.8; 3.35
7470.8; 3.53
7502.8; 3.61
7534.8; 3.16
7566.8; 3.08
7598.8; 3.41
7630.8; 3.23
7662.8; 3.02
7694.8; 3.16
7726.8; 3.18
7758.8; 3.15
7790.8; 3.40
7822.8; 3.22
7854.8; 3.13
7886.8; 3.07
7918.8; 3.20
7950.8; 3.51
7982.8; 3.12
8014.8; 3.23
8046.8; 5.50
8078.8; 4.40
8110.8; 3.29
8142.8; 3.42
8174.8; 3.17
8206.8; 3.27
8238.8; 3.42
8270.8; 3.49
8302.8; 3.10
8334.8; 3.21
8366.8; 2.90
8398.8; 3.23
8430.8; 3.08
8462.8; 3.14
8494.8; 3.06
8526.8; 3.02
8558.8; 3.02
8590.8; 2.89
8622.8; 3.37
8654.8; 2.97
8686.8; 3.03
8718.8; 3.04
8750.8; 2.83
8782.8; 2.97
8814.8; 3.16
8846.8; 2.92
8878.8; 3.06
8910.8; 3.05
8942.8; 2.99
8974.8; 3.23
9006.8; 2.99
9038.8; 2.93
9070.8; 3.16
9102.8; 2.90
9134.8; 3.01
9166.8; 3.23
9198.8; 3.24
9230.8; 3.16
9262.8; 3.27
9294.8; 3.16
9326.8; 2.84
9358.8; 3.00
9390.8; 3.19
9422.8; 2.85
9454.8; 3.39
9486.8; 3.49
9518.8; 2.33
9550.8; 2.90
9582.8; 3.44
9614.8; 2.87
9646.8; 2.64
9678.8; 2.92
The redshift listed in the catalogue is 0.23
